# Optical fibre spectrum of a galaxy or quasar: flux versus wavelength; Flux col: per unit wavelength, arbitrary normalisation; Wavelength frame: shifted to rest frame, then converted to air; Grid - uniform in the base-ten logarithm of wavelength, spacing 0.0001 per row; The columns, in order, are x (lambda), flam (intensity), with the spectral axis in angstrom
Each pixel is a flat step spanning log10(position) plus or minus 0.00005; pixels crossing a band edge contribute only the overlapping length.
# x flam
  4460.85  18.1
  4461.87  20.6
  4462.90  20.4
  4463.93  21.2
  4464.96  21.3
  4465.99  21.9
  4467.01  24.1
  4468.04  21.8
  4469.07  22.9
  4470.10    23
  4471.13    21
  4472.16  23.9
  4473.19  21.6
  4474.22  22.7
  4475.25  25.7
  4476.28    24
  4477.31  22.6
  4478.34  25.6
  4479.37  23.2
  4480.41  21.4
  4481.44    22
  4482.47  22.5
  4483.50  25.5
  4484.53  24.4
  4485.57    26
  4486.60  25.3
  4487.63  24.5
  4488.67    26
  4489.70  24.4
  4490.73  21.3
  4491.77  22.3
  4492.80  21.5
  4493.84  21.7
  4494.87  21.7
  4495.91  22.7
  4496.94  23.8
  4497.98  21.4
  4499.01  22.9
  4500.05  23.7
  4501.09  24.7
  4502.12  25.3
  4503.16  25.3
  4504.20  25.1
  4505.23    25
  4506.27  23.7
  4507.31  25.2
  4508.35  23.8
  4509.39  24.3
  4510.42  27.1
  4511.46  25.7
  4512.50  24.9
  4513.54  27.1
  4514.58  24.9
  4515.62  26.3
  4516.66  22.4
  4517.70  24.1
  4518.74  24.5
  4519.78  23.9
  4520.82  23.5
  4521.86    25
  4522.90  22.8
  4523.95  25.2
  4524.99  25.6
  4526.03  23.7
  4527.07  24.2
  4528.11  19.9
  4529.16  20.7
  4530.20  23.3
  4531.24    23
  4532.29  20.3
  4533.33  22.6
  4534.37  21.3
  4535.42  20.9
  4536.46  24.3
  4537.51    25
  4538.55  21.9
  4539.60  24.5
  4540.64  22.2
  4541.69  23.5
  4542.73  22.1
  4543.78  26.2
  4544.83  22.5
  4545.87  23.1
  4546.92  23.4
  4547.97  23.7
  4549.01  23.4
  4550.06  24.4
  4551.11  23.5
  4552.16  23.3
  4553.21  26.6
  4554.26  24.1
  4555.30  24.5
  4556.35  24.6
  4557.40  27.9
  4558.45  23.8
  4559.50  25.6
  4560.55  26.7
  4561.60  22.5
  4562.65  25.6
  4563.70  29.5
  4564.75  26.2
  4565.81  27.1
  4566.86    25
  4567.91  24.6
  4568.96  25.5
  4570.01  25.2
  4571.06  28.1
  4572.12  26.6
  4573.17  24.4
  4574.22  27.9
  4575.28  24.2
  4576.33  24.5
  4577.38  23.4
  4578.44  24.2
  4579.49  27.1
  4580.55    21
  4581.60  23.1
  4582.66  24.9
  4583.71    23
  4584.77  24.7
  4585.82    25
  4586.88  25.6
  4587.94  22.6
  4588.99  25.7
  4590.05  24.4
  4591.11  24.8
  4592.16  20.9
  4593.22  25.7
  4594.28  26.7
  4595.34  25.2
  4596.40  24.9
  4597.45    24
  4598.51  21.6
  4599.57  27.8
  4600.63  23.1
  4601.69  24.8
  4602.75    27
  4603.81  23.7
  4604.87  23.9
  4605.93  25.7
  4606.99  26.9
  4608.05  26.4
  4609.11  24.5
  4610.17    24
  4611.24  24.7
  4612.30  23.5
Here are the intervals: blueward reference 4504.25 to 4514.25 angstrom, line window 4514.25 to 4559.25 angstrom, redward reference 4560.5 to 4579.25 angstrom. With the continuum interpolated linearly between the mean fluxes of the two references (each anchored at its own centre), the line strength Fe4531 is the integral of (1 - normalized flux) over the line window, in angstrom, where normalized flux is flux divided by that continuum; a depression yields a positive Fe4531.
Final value 3.08 angstrom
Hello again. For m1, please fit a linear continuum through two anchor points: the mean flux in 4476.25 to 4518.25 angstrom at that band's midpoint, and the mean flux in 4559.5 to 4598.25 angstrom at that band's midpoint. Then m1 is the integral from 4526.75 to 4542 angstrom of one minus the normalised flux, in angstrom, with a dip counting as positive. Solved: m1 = 1.25 angstrom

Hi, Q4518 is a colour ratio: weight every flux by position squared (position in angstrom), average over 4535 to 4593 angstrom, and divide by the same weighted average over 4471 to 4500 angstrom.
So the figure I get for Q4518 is 1.1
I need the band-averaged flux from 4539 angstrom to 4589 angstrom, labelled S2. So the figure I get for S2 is 24.7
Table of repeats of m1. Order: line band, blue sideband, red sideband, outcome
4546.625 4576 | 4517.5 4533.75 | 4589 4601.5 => -1.70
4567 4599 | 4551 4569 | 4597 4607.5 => 0.57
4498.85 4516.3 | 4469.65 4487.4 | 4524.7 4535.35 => -1.64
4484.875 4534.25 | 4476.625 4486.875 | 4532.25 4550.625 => -0.74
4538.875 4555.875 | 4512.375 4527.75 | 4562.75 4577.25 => 1.02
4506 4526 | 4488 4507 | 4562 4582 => -0.63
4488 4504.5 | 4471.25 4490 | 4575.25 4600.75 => 0.42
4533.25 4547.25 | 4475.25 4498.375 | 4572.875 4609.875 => 0.54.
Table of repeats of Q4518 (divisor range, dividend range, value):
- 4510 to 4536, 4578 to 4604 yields 1.06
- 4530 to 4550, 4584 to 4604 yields 1.09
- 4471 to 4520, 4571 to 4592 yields 1.07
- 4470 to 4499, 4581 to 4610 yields 1.11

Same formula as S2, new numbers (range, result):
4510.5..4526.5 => 24.7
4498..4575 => 24.4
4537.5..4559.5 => 24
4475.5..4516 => 24.1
